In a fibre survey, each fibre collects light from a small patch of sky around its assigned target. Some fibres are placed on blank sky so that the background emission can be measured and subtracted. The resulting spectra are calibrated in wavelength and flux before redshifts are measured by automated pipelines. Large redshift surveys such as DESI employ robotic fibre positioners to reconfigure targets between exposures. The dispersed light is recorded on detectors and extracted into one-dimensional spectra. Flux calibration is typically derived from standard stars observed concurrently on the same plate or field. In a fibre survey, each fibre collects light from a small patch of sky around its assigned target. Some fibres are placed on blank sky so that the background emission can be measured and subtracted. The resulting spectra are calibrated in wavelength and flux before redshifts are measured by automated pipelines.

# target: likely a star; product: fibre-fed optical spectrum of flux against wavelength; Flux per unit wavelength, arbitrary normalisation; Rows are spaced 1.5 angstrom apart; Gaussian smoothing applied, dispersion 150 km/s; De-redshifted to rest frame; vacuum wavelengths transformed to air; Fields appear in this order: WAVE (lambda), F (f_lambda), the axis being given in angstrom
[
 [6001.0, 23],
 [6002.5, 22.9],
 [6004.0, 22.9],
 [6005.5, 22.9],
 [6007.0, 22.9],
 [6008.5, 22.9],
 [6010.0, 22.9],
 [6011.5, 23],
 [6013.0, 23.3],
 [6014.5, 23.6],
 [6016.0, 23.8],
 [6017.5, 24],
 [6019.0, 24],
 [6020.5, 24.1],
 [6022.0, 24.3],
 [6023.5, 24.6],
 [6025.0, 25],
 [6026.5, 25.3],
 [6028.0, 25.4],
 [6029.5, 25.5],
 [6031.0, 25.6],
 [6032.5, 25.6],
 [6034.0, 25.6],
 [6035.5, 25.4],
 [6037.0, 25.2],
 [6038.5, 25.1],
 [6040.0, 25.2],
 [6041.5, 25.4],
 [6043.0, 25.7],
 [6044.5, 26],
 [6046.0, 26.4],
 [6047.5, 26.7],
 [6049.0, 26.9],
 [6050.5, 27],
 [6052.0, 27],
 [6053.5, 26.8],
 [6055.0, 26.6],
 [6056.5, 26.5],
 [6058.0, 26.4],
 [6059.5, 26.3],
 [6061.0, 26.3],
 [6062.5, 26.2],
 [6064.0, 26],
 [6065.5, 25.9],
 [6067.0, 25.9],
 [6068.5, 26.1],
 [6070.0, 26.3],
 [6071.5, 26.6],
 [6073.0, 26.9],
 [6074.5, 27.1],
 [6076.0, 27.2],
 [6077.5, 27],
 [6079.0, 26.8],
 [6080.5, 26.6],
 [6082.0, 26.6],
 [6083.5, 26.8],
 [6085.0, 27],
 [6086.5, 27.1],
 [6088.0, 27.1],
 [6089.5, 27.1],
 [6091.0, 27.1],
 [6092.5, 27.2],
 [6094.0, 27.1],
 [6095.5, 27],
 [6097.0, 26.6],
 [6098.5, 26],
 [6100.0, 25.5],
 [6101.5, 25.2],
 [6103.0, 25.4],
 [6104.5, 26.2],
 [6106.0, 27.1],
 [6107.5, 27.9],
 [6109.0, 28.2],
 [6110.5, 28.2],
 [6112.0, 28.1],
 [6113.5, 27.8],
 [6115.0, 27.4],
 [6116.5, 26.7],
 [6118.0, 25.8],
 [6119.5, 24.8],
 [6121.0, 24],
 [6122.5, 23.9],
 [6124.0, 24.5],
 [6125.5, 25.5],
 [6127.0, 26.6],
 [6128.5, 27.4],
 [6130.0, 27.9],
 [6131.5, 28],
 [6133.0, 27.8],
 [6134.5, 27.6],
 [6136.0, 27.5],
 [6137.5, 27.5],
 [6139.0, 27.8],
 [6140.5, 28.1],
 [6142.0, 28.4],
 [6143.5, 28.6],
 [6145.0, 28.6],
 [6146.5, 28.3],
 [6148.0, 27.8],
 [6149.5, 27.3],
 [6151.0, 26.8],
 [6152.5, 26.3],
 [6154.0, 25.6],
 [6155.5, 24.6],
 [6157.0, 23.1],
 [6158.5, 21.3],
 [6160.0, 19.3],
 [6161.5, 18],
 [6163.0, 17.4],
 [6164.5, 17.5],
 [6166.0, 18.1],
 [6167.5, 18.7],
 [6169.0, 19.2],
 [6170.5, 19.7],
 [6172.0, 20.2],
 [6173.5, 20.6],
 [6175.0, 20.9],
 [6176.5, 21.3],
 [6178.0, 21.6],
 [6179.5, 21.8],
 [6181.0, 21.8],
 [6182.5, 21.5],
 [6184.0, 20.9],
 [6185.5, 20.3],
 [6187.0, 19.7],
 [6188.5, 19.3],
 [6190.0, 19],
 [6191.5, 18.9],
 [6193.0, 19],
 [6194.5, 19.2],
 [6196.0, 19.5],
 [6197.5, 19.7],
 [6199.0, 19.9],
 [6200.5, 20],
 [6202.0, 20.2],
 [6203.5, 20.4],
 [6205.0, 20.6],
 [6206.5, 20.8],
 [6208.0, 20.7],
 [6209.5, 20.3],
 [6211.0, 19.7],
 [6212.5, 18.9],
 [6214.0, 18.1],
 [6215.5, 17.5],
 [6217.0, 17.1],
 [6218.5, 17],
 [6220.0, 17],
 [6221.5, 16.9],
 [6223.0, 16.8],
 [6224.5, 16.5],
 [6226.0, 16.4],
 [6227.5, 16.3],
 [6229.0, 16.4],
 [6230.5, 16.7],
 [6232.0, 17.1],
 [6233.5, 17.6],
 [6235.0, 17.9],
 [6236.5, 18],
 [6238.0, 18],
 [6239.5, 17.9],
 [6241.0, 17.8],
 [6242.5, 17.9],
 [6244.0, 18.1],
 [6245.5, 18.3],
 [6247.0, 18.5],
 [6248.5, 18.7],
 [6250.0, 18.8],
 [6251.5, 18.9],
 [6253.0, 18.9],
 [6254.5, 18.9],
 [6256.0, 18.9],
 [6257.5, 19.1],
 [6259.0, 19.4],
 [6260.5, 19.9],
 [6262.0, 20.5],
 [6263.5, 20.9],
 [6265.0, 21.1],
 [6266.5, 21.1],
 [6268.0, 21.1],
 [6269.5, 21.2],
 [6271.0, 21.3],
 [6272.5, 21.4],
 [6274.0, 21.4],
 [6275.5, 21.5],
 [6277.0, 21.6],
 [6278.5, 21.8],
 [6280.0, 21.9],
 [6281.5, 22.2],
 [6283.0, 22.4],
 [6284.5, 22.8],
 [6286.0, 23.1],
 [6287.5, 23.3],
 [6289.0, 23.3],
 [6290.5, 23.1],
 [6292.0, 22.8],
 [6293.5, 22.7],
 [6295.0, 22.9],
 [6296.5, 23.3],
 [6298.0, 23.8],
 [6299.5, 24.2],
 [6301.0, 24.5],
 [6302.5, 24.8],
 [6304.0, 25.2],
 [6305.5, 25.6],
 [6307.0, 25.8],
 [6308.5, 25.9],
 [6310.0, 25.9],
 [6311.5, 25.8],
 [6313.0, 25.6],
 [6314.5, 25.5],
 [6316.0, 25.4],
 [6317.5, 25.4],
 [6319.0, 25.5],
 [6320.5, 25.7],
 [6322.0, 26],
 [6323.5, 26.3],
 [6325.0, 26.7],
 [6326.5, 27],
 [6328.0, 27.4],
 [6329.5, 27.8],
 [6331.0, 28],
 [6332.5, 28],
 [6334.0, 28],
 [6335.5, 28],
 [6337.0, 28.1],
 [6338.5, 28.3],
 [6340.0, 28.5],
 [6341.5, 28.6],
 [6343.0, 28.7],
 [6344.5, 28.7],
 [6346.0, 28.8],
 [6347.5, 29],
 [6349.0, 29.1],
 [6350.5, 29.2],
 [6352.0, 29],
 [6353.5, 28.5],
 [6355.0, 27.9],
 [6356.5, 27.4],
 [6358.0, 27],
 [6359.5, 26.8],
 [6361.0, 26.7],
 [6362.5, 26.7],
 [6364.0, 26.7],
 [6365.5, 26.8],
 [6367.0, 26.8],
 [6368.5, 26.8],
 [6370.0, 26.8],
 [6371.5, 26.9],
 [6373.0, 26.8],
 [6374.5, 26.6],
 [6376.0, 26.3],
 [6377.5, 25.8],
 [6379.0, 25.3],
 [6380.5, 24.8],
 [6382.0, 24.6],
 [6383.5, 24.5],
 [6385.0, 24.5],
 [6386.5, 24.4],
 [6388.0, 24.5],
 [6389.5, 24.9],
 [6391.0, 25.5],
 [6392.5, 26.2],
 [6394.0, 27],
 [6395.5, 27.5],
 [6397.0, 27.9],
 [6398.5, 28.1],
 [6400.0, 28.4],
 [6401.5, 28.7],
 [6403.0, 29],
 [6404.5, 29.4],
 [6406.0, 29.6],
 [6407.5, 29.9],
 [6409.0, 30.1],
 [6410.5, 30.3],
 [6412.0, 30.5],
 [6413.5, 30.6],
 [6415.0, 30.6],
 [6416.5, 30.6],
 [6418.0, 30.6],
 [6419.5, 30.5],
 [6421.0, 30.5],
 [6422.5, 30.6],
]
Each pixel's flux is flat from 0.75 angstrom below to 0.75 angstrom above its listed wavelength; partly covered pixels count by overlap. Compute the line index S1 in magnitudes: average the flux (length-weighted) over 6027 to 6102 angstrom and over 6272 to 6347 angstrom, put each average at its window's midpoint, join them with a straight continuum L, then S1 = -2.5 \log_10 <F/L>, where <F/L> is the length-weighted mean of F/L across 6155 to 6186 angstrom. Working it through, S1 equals 0.260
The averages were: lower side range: 26.3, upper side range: 25.2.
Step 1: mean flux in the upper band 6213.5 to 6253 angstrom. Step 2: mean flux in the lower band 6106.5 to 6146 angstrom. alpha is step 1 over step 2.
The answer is 0.65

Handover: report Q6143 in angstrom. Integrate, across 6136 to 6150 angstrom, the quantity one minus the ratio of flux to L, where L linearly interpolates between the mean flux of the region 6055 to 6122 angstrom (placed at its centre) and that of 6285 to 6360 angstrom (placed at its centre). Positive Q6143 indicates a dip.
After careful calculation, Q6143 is -0.8 angstrom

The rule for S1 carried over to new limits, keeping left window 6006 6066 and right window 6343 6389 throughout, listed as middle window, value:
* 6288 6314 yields 0.089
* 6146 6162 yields 0.059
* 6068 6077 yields -0.054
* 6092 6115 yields -0.056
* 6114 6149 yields -0.053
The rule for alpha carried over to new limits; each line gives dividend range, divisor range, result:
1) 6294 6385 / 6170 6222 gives 1.35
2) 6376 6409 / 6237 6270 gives 1.39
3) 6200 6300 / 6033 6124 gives 0.75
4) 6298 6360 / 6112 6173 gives 1.09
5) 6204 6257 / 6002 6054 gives 0.73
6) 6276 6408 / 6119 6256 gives 1.24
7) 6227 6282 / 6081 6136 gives 0.73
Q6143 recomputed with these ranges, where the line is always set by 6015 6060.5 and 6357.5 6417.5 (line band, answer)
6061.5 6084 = -0.7 angstrom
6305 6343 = 0.3 angstrom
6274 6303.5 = 4.3 angstrom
